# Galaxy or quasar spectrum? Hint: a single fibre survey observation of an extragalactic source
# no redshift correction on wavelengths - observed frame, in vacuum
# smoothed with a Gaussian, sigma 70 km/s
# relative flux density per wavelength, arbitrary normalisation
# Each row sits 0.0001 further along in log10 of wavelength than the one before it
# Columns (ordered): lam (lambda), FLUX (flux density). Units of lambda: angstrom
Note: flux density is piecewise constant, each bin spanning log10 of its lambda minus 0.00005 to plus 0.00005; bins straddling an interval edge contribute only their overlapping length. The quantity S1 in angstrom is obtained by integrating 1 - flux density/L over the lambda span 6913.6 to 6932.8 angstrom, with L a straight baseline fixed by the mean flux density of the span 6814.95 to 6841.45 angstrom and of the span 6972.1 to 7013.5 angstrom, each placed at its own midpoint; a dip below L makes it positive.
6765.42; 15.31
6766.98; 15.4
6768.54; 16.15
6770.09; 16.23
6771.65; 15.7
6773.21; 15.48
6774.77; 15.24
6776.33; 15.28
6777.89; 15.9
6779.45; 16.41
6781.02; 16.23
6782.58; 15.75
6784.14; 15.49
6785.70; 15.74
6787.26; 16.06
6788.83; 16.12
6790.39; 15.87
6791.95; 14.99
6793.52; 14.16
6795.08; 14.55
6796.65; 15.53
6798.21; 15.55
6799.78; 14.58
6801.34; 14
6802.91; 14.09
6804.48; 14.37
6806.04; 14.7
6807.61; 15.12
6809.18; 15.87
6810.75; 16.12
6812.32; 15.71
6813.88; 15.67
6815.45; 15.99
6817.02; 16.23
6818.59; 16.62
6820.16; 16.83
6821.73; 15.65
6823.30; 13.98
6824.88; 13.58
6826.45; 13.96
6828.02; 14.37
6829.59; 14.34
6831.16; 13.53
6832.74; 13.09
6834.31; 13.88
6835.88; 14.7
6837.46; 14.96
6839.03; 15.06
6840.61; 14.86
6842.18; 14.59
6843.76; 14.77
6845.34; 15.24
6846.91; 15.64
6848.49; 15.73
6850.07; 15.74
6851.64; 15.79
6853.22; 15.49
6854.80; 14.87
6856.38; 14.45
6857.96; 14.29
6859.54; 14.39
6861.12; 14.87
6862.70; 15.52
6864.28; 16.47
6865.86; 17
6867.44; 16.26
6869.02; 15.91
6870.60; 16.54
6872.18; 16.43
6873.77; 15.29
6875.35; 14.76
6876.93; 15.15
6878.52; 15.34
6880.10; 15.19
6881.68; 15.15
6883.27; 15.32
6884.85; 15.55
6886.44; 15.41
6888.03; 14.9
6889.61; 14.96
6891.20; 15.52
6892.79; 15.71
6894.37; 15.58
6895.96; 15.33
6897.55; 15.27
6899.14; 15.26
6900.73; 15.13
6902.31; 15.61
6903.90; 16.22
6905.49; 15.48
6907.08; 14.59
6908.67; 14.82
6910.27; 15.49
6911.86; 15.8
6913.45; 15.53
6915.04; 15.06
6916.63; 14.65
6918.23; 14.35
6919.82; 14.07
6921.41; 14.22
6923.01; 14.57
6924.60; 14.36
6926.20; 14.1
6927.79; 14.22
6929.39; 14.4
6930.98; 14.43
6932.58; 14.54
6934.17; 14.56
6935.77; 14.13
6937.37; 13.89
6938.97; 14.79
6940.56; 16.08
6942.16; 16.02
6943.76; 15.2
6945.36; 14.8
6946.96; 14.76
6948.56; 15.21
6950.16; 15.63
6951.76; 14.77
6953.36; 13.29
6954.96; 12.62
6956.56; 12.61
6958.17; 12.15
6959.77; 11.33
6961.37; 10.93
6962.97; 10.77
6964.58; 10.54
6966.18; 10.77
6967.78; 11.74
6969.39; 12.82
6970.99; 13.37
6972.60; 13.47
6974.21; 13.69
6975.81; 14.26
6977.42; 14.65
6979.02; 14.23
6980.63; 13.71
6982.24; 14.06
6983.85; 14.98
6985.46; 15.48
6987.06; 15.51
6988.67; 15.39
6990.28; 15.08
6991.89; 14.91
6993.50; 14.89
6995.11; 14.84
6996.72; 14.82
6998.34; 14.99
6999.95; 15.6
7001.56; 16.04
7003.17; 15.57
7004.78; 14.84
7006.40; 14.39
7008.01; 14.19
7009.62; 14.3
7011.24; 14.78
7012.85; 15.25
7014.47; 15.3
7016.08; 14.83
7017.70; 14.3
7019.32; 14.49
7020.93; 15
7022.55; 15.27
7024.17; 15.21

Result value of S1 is 0.4 angstrom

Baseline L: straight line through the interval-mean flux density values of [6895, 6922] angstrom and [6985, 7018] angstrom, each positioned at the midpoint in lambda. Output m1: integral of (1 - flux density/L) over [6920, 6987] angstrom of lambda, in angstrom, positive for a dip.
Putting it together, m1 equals 5.5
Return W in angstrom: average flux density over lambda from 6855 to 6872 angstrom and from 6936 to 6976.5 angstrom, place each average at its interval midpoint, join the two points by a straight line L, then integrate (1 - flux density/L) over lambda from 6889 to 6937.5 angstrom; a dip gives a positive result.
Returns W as -1.6 angstrom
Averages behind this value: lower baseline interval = 15.6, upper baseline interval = 13.4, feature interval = 14.9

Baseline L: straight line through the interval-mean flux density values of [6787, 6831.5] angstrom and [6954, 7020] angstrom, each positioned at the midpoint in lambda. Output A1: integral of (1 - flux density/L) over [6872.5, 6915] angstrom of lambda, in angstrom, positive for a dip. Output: -2.2 angstrom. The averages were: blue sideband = 15.1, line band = 15.3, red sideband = 14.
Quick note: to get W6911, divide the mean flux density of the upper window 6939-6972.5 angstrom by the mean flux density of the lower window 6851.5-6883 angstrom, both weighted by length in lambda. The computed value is 0.9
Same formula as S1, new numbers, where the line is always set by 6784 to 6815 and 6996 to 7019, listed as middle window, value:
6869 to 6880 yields -0.3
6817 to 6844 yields 0.9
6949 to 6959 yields 1.0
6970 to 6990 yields 0.8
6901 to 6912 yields -0.2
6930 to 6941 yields 0.3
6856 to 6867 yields -0.2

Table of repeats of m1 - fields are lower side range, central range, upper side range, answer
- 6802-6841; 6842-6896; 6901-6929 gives -1.8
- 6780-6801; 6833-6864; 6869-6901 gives 0.9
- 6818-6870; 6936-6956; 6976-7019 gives 0.3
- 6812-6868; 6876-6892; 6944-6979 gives -1.0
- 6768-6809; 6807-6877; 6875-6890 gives 0.2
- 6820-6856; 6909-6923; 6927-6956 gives -0.2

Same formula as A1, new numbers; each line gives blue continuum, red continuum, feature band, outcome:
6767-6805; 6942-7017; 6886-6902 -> -0.7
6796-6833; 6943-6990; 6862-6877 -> -1.5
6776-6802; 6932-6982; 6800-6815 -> 0.2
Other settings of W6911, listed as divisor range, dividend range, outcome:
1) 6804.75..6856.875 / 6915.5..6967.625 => 0.92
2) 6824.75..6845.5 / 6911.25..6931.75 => 1.02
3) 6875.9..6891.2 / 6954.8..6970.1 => 0.76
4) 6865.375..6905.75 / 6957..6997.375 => 0.87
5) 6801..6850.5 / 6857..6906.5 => 1.03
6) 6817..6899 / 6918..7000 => 0.92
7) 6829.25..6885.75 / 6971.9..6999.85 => 0.97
